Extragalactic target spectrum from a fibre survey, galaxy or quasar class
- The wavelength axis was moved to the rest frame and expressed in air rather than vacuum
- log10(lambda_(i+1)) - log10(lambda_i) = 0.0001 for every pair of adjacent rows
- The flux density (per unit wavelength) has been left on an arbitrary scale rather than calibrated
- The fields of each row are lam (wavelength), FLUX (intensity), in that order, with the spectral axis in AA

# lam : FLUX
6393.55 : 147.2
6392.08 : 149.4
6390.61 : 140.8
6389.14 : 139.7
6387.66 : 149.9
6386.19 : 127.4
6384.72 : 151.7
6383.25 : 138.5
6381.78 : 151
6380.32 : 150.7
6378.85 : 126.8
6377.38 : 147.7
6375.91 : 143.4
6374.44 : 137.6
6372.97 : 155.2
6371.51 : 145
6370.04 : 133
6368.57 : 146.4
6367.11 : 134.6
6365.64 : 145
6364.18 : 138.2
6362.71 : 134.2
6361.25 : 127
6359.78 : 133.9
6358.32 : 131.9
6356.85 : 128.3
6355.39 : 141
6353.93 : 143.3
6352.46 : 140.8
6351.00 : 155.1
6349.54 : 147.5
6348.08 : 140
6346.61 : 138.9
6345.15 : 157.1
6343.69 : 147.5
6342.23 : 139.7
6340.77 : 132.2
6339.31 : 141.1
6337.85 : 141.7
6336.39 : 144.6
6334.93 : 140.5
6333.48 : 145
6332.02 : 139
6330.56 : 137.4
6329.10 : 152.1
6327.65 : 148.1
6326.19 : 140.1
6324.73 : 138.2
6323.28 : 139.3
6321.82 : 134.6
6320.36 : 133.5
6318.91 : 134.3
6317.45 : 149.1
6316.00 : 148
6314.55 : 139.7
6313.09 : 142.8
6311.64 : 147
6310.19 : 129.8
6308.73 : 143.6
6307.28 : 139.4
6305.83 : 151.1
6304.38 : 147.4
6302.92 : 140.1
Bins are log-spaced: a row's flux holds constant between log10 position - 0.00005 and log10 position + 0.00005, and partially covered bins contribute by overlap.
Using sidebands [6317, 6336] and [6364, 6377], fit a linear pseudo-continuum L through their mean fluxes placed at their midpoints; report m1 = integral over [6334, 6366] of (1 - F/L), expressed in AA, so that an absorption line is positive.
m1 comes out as 0.28 AA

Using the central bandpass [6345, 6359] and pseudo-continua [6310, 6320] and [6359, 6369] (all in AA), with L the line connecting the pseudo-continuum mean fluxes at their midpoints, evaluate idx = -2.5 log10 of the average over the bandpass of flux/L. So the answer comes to -0.03 mag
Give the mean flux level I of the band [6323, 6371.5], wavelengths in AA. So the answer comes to 141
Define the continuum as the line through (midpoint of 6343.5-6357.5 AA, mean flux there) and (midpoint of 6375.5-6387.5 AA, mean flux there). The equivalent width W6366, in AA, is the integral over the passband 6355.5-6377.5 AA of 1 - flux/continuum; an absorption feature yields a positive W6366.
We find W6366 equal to 0.7 AA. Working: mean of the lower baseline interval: 144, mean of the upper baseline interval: 143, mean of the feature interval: 139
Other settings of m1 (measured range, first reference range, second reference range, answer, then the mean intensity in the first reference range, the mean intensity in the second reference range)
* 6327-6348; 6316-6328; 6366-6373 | -0.4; 140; 142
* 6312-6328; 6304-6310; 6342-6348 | 0.4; 144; 146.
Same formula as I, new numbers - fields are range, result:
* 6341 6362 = 141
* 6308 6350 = 142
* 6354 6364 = 134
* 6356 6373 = 137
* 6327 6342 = 142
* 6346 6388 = 141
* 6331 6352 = 143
